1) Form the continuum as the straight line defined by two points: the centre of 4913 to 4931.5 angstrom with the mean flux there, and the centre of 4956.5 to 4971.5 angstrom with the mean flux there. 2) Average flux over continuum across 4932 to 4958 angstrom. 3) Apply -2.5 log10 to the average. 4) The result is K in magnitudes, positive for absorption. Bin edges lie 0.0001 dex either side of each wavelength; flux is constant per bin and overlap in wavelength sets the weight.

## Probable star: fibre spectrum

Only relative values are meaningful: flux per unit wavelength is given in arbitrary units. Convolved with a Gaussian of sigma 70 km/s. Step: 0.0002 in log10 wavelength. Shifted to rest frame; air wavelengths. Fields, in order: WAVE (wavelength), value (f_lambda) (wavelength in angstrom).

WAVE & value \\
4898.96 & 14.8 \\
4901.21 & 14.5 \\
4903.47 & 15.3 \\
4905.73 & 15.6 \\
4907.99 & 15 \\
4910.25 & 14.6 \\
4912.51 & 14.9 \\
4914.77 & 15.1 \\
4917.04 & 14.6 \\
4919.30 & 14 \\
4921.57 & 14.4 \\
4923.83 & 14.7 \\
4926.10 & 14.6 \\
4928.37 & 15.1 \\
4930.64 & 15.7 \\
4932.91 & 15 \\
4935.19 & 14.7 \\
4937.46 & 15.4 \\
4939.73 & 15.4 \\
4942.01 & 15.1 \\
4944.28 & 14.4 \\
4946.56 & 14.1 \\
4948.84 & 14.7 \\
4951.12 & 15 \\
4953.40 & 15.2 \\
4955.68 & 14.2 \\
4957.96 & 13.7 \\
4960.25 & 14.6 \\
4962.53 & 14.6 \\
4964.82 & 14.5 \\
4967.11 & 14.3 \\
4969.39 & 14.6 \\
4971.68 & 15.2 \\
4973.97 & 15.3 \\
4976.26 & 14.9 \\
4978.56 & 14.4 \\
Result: -0.01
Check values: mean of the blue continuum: 14.8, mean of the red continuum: 14.4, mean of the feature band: 14.8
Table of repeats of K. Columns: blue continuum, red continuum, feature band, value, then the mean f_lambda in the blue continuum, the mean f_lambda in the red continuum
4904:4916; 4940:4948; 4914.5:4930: 0.02 mag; 15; 14.6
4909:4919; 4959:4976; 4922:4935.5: -0.02 mag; 14.7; 14.7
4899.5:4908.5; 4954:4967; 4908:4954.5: -0.01 mag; 15.1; 14.4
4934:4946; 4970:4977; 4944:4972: 0.04 mag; 15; 15.1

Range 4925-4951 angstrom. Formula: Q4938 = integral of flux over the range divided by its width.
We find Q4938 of 14.9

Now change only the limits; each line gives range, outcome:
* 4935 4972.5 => 14.7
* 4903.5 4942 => 14.9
